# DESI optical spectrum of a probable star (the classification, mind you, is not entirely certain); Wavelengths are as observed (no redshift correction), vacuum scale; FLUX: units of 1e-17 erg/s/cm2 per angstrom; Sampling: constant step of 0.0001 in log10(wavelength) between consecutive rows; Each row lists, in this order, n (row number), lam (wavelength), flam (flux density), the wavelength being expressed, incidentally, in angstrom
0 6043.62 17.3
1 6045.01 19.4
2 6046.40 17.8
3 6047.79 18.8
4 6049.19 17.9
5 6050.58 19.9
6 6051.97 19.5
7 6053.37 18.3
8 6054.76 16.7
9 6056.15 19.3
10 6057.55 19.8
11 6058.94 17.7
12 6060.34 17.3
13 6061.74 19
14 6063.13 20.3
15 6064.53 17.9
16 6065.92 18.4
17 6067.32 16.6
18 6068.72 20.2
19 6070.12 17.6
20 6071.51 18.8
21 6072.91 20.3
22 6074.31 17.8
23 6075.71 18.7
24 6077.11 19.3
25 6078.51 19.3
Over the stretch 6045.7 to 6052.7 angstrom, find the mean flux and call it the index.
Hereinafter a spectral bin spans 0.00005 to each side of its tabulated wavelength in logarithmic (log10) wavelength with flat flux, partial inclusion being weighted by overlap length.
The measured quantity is 18.8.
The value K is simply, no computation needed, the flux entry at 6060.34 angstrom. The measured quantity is 17.3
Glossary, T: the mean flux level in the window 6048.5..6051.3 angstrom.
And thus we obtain 19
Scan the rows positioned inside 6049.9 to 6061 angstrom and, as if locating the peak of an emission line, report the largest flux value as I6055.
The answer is 19.9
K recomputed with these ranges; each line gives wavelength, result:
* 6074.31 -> 17.8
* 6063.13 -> 20.3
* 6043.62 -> 17.3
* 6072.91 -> 20.3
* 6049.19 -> 17.9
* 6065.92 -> 18.4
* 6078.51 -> 19.3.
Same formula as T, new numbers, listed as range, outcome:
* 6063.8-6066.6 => 18.2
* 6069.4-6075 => 18.6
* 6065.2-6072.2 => 18.3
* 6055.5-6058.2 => 19.5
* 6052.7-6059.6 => 18.4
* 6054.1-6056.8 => 18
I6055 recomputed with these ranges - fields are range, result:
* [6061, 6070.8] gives 20.3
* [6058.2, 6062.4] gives 19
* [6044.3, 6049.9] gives 19.4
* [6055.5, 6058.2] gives 19.8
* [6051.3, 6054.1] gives 19.5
